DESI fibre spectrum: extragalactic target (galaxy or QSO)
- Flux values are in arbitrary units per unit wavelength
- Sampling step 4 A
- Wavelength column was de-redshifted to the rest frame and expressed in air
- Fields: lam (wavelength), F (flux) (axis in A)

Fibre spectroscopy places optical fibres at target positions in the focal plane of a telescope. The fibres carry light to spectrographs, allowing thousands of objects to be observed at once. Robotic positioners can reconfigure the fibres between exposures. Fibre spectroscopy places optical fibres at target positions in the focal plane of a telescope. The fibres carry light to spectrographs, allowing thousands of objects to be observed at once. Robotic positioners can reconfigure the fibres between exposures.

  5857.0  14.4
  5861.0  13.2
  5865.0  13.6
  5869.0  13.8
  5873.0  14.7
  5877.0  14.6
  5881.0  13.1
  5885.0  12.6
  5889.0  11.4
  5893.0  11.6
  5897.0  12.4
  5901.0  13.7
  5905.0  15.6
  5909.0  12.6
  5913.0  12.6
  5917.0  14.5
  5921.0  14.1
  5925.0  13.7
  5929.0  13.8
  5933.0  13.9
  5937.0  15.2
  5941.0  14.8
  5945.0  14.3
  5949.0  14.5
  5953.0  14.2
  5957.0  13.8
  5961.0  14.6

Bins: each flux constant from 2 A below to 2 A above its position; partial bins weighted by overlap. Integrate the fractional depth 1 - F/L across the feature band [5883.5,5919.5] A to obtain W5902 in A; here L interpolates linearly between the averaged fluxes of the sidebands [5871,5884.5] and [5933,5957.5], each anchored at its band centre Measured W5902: 2.9 A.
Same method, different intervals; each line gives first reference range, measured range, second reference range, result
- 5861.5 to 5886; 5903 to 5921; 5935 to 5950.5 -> 0.5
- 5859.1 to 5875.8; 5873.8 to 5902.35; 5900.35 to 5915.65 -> 1.9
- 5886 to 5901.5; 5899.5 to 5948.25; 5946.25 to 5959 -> -3.3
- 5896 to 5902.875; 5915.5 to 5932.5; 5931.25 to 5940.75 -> 0.1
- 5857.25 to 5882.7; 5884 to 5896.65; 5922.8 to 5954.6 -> 1.9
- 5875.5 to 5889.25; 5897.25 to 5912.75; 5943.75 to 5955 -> -0.2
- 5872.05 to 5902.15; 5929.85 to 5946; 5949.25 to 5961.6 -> -0.7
